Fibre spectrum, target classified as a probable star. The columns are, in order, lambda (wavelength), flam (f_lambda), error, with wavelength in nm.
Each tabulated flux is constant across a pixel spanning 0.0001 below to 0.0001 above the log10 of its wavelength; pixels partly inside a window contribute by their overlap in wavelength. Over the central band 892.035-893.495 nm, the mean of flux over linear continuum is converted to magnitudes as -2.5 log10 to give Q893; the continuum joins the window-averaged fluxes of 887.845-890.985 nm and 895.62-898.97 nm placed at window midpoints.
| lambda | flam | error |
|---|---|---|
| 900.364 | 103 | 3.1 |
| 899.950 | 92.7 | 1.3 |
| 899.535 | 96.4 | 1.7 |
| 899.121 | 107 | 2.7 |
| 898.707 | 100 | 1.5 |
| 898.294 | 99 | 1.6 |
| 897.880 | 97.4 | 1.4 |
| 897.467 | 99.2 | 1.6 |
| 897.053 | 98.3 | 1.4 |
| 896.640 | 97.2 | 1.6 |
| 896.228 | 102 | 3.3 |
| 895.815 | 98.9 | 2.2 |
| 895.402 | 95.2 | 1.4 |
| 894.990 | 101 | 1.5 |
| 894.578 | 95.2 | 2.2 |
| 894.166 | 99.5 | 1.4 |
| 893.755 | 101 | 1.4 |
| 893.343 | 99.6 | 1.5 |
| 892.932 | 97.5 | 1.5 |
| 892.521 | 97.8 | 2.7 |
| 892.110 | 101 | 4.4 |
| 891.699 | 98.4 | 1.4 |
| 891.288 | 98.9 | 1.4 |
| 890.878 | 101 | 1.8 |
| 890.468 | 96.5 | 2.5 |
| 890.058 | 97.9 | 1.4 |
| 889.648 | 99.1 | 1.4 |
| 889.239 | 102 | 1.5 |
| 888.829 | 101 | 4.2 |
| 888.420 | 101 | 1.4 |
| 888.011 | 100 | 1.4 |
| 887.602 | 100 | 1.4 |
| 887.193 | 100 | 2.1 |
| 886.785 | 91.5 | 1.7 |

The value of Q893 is 0.01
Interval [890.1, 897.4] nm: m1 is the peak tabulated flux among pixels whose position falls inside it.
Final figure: 102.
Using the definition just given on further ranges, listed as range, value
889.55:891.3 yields 101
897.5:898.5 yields 99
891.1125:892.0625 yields 98.9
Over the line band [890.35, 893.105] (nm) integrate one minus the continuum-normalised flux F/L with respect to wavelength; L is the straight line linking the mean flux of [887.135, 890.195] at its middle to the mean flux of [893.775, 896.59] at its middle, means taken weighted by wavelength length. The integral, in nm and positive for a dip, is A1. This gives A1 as 0.02 nm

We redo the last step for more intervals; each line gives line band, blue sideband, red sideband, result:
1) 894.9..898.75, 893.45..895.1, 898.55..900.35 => 0.02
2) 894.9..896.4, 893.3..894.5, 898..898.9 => 0.01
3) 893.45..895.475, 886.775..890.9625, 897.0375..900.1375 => 0.01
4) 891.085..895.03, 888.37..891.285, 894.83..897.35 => 0.01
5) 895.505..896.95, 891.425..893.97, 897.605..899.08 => 0.01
